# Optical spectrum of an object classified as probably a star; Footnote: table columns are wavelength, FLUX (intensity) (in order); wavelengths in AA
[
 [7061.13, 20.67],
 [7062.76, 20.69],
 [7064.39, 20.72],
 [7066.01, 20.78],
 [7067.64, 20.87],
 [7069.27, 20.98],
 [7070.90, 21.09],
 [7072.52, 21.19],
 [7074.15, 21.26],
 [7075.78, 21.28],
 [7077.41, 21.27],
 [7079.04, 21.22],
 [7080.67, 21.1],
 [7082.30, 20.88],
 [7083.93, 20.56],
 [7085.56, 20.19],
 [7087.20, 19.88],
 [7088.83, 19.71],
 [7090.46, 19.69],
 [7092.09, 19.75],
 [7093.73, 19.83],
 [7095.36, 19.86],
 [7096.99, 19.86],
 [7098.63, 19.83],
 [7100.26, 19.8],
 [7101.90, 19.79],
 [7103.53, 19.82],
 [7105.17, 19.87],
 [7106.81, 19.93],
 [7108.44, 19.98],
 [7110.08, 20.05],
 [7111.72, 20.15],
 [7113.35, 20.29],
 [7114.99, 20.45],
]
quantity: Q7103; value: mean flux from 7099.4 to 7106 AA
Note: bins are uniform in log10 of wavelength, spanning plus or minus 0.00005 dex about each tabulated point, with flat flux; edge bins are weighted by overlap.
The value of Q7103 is 19.8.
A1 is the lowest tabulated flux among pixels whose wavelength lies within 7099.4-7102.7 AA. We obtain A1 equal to 19.79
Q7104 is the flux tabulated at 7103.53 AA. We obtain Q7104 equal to 19.82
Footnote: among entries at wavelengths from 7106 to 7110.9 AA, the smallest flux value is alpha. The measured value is 19.93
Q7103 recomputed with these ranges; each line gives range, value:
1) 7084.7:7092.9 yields 19.8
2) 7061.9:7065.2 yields 20.7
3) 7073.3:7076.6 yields 21.3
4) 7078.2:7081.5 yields 21.2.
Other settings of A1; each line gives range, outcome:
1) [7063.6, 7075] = 20.72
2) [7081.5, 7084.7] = 20.56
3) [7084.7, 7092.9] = 19.69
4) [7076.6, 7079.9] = 21.22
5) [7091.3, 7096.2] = 19.75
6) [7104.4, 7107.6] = 19.87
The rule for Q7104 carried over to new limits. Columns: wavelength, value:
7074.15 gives 21.26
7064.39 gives 20.72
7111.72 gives 20.15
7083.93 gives 20.56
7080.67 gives 21.1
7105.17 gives 19.87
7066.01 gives 20.78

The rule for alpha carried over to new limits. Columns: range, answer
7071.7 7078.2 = 21.19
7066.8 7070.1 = 20.87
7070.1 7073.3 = 21.09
